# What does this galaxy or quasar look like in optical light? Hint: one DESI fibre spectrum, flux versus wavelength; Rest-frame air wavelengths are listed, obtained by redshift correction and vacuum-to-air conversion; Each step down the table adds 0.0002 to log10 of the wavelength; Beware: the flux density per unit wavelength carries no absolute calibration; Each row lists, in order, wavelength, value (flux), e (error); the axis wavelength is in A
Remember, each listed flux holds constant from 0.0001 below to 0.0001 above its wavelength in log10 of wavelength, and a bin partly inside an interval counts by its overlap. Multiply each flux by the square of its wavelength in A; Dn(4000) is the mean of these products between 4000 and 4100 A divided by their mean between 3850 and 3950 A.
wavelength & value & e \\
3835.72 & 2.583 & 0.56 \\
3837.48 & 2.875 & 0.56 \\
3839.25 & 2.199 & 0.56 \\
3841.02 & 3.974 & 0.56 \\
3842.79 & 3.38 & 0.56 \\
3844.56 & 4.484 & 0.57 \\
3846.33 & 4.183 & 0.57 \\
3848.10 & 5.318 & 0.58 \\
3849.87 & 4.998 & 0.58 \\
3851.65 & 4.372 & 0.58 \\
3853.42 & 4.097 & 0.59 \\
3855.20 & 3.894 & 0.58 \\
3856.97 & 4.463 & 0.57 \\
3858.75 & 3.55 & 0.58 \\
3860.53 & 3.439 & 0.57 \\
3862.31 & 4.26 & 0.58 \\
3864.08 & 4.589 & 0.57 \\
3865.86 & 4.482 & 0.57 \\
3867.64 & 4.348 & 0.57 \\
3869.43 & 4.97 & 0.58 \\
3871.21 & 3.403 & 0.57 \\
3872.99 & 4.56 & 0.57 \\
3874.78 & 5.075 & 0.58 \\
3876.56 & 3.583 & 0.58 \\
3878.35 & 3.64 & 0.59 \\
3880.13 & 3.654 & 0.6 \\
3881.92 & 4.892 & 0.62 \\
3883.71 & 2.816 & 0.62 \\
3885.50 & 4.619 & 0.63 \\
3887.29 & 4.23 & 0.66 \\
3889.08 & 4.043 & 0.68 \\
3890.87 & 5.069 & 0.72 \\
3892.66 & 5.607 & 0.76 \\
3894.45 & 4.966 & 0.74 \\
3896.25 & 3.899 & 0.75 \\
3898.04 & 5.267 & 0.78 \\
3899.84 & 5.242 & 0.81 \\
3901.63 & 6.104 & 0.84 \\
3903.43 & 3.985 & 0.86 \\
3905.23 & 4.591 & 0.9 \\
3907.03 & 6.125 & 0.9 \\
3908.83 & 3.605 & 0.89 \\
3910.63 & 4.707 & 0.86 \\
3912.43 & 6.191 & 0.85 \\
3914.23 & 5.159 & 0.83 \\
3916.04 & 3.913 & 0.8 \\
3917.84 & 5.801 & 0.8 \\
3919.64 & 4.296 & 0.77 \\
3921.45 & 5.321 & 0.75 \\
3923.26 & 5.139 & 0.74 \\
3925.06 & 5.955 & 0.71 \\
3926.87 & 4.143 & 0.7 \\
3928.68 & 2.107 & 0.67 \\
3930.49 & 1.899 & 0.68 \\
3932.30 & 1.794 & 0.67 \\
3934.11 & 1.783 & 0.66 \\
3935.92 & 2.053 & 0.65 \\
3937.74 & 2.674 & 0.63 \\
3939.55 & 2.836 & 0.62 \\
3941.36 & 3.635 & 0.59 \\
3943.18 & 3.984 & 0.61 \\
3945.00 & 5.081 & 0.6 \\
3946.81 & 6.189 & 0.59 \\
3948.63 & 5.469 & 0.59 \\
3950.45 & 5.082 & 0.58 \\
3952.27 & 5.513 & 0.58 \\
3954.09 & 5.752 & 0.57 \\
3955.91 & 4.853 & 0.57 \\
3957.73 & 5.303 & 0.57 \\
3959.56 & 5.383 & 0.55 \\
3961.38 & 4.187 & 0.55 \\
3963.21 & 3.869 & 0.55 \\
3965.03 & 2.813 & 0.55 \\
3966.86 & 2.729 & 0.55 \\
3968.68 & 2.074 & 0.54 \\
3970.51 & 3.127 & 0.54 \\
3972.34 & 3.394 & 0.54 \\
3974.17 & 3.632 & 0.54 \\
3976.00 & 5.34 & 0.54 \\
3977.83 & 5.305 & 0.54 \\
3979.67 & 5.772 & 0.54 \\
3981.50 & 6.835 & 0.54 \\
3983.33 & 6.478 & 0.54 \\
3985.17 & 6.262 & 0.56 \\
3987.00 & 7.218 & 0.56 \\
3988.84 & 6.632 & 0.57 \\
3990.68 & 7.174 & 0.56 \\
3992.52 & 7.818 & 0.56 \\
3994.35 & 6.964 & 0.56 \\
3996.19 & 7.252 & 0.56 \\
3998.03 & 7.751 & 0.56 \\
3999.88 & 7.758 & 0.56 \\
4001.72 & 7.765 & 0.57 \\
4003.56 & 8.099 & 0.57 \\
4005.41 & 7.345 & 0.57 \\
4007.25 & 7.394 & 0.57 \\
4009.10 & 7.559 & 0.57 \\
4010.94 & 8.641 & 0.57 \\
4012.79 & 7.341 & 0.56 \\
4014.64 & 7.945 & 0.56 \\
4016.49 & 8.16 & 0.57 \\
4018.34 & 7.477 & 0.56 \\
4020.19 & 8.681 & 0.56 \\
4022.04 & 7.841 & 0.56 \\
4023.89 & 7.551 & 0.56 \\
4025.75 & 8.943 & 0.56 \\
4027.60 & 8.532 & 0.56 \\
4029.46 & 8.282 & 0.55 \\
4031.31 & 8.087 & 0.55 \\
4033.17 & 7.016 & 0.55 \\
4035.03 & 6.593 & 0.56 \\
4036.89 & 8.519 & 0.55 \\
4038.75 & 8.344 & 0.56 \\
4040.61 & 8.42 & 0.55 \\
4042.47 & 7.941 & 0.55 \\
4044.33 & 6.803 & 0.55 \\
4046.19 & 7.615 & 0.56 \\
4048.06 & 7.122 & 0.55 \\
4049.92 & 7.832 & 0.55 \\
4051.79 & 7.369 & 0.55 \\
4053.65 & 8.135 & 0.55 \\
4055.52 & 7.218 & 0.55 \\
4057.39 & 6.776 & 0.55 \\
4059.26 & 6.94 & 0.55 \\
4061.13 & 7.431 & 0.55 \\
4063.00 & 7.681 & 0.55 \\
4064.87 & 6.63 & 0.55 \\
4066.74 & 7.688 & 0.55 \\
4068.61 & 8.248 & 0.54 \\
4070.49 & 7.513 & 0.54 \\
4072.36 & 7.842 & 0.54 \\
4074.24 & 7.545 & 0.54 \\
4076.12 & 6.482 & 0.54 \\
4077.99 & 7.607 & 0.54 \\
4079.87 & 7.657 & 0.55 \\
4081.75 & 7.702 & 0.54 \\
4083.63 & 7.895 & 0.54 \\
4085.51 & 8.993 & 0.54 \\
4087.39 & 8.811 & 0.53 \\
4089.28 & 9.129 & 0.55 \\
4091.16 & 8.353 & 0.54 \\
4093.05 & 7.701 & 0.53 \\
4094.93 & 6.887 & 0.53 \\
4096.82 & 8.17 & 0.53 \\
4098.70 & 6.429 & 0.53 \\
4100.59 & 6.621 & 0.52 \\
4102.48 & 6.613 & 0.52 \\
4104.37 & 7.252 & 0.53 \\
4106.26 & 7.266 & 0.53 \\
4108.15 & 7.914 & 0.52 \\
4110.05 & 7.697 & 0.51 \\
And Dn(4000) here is 1.9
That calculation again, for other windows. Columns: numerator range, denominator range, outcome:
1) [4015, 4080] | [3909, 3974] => 1.97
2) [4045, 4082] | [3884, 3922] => 1.66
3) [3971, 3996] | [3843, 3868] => 1.51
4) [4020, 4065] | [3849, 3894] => 1.96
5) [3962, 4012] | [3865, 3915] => 1.38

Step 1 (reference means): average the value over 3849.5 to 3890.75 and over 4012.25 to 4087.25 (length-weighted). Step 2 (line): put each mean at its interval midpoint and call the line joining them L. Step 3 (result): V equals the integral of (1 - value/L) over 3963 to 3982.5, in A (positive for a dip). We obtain 6.7 A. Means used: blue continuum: 4.18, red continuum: 7.72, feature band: 4.1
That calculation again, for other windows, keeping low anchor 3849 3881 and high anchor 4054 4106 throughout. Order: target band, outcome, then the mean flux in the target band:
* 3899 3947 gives 8.1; 4.2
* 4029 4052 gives -2.5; 7.69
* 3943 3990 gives 6.7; 4.96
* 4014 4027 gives -2.9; 8.1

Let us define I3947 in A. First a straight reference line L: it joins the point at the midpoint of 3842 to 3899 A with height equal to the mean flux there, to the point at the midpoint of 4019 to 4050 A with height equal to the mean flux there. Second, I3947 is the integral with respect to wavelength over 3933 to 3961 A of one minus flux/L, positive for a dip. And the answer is 7.8 A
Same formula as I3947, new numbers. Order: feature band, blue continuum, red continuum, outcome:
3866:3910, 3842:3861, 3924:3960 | -3.80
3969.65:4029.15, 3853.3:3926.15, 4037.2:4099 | -4.49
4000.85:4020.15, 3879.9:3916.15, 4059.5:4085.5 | -3.68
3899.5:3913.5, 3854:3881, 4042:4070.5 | -0.74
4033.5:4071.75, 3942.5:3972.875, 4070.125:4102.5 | -4.00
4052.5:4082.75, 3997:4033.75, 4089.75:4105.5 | 0.35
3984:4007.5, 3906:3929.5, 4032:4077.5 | -3.67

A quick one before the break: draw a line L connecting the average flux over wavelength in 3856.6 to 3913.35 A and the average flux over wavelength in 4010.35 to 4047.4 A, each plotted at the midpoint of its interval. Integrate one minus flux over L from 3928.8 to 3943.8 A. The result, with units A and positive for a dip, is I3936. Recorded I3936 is 8.4 A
